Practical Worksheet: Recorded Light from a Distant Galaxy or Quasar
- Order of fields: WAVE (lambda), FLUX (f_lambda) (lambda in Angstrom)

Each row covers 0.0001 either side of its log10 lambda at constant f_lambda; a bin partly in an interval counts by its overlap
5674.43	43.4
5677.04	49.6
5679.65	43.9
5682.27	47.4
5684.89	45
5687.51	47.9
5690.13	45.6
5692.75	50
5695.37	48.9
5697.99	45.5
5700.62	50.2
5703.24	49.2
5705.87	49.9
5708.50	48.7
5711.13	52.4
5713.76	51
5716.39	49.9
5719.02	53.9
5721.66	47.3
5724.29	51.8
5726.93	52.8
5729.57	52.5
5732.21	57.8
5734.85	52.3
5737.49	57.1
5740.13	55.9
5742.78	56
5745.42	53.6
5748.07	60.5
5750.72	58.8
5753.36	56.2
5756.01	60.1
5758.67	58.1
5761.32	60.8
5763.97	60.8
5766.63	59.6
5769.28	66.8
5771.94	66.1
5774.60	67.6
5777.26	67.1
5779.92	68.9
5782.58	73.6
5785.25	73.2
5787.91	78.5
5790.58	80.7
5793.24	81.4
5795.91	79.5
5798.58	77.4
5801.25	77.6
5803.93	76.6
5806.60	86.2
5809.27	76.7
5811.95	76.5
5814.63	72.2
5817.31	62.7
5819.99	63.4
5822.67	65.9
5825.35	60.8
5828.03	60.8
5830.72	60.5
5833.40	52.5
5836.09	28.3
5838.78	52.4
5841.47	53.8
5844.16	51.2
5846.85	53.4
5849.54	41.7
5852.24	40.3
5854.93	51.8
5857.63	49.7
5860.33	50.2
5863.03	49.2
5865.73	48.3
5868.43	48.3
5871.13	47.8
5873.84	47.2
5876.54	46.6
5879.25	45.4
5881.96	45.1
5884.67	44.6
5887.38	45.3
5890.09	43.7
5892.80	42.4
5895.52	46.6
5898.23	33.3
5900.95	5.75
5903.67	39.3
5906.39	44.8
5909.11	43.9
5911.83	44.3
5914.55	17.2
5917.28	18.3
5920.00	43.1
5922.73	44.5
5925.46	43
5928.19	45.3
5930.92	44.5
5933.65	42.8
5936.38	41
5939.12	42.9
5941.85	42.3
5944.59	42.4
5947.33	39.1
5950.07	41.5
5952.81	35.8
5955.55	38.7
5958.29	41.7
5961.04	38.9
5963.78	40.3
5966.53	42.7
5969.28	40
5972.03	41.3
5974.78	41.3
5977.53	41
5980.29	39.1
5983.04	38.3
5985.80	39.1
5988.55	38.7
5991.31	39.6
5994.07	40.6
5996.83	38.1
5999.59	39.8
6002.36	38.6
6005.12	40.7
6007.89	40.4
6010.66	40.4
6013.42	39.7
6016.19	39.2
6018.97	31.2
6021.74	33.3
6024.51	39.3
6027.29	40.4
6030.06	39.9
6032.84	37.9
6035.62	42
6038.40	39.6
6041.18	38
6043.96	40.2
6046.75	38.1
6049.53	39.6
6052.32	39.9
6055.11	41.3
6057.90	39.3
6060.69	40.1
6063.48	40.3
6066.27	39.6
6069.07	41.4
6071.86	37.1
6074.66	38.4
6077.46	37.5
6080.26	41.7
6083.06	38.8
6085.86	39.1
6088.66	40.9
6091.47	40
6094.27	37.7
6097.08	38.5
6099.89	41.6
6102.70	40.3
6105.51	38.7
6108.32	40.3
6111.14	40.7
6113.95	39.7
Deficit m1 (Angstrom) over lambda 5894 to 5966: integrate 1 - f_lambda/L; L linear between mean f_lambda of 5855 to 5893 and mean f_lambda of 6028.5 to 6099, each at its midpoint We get 9.9 Angstrom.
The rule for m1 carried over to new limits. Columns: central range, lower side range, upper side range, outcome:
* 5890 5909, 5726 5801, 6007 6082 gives 5.7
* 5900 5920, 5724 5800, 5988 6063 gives 7.2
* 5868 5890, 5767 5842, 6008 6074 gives 4.8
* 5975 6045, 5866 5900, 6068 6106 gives 3.8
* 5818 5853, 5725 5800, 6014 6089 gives 2.9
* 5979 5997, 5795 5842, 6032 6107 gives 3.3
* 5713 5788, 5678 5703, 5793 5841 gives -3.6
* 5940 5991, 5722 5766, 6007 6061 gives 3.5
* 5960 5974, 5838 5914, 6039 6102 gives 0.5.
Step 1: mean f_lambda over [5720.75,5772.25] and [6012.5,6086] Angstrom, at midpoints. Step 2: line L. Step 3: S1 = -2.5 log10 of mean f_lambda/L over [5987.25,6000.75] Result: 0.08 mag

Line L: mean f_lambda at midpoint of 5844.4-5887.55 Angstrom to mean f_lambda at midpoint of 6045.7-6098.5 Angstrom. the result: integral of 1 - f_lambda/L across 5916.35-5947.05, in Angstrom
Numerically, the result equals 2.5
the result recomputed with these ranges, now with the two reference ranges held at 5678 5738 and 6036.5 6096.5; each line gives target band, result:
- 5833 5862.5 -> -1.15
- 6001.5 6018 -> 0.59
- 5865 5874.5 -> -0.57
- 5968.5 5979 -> 0.31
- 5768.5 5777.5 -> -3.53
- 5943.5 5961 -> 1.25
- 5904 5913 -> 0.07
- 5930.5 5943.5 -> 0.21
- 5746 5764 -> -3.86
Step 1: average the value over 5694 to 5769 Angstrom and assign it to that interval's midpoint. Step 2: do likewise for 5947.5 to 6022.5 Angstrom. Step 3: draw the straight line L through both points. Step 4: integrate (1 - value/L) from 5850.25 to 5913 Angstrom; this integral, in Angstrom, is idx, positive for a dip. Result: 2.5 Angstrom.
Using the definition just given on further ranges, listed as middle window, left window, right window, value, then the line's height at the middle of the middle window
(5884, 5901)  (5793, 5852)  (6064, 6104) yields 5.22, 57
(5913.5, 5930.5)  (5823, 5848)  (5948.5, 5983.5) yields 3.17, 44.5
